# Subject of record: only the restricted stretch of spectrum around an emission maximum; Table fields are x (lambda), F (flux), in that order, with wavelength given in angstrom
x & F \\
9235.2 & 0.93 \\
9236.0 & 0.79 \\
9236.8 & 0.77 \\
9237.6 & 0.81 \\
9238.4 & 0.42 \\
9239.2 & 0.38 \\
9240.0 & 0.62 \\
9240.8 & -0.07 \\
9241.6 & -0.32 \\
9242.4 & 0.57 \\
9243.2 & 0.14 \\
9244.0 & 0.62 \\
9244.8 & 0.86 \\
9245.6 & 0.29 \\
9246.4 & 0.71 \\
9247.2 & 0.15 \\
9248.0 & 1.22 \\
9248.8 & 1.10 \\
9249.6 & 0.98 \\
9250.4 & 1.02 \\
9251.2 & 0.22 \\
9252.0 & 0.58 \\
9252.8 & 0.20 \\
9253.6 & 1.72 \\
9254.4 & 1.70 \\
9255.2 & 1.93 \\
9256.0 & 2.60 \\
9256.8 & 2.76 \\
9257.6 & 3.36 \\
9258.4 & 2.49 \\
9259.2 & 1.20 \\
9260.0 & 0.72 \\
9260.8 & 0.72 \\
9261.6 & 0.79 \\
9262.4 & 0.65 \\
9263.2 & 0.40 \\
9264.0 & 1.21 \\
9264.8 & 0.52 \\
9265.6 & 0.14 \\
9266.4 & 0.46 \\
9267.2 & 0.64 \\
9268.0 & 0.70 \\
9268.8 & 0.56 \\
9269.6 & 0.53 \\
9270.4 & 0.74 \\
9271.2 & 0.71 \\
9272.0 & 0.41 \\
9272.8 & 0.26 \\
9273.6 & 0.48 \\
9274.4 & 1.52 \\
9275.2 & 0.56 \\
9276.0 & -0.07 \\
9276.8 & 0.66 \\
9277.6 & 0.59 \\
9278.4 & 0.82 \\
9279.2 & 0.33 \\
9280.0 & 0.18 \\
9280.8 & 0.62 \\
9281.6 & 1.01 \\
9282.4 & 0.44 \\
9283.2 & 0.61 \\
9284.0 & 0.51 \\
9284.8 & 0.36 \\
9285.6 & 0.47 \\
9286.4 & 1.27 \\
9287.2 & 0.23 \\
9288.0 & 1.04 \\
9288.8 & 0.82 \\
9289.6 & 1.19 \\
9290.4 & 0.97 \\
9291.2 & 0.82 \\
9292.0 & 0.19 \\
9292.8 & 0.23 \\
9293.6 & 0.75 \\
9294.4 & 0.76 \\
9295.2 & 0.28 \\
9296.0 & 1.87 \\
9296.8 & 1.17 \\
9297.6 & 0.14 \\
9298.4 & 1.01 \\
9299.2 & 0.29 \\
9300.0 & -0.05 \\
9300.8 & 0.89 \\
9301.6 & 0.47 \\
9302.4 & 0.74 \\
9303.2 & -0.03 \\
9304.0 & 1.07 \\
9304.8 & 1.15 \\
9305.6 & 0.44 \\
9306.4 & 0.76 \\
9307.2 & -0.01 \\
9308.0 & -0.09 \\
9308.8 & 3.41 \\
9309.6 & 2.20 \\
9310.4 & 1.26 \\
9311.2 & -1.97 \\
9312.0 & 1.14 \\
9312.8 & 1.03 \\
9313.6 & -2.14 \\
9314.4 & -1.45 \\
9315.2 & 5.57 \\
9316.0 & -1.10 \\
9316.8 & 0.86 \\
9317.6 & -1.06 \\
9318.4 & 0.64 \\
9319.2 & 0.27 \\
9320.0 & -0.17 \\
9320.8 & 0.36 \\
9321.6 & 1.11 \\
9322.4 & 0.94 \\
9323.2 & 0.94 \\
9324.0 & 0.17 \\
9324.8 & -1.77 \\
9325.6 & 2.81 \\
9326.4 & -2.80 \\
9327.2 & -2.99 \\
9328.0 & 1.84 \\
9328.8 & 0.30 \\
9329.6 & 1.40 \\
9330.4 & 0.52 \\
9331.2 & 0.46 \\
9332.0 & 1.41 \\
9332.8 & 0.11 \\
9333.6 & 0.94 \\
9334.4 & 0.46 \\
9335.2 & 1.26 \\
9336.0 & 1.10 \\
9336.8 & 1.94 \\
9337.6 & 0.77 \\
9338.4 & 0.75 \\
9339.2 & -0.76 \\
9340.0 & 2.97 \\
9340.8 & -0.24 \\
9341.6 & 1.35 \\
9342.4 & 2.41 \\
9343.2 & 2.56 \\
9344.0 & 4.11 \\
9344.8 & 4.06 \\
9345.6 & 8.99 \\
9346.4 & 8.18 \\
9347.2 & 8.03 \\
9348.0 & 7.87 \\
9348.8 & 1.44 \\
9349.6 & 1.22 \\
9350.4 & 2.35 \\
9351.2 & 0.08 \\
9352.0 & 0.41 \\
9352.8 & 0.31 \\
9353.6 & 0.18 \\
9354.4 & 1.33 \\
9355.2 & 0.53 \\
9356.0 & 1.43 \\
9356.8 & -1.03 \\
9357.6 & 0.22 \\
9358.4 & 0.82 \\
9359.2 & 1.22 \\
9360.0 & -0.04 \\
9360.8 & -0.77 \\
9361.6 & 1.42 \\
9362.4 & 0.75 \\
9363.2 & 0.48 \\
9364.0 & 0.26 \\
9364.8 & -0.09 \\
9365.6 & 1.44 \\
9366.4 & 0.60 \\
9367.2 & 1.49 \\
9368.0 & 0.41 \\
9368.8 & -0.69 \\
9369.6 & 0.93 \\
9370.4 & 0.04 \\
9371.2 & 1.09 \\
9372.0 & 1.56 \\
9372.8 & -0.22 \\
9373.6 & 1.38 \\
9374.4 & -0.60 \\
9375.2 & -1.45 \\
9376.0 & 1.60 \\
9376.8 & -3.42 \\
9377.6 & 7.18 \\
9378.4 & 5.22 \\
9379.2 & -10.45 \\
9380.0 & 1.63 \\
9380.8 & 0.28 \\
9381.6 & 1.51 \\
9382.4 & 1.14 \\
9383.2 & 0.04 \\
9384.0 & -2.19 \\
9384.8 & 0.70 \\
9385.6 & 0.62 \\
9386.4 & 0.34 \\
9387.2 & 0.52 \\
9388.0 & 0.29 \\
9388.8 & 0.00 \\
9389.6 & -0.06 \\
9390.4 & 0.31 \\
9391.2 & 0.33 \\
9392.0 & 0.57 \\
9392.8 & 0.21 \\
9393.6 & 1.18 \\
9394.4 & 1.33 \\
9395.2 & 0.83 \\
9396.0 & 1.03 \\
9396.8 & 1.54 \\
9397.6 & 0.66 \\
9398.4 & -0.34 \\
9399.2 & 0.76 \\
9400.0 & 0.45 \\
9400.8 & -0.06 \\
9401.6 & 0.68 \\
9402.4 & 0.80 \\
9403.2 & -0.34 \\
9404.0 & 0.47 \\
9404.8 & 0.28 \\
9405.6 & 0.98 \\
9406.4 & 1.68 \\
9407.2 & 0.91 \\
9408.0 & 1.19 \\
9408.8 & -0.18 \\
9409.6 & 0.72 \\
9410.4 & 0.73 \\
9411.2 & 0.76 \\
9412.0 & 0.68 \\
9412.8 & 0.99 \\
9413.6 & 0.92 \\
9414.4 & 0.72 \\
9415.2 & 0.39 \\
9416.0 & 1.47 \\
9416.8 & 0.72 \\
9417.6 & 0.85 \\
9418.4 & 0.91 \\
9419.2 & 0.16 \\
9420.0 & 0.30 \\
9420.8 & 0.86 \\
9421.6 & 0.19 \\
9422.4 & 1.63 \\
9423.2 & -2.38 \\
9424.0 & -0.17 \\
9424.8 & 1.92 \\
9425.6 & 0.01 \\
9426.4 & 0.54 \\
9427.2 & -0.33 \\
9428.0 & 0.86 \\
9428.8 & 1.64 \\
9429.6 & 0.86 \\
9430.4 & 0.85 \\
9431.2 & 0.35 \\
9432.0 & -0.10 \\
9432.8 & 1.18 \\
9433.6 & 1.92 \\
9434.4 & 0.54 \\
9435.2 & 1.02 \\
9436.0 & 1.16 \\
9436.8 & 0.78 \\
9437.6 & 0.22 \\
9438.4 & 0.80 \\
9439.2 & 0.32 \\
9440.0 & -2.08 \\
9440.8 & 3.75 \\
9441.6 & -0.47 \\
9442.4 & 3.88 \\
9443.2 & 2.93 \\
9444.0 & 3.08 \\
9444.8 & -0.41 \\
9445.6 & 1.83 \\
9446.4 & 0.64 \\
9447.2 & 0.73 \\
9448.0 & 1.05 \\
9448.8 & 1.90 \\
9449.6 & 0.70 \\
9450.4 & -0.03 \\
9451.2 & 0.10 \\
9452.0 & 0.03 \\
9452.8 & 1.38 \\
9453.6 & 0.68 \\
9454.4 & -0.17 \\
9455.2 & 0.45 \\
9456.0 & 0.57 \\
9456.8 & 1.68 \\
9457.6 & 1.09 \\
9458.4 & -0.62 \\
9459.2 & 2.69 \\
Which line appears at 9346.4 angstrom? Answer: [O III]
